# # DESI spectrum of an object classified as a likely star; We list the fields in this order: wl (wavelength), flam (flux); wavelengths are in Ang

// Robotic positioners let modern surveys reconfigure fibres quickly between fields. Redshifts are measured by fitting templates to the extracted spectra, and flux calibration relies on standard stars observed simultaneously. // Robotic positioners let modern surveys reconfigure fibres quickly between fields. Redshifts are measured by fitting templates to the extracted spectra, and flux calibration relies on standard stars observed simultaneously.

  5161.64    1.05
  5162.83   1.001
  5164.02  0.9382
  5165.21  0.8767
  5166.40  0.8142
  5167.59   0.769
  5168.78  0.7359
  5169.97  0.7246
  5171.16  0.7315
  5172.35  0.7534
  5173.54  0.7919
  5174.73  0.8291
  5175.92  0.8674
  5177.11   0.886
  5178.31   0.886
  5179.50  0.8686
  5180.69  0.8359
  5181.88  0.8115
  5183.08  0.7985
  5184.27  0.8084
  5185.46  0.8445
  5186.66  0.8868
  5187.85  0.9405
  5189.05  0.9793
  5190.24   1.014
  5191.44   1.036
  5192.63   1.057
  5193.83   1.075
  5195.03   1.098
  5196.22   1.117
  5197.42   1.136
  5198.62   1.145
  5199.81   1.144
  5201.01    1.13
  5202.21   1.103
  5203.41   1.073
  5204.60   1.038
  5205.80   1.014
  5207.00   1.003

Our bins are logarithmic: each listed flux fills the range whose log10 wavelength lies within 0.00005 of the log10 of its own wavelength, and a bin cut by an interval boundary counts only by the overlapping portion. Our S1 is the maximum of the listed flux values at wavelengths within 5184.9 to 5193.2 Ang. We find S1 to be 1.057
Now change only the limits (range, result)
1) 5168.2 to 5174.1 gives 0.7919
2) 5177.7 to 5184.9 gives 0.886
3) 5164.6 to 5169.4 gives 0.8767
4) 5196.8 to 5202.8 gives 1.145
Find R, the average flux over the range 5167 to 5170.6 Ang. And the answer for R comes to 0.743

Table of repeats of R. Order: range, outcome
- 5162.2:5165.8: 0.939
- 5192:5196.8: 1.09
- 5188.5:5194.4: 1.03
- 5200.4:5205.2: 1.09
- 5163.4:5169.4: 0.827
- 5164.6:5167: 0.845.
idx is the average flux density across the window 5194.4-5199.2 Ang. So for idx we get 1.12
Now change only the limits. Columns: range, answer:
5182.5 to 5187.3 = 0.837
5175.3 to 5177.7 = 0.877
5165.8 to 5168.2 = 0.791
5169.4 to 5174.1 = 0.751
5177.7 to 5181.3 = 0.863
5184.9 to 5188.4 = 0.89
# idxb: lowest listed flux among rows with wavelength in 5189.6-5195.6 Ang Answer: 1.014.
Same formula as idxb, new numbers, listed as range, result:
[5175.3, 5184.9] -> 0.7985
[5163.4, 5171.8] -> 0.7246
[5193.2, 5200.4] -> 1.075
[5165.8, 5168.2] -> 0.769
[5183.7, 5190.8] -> 0.8084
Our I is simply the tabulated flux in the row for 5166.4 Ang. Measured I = 0.8142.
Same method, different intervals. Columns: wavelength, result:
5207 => 1.003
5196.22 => 1.117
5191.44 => 1.036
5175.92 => 0.8674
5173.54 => 0.7919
